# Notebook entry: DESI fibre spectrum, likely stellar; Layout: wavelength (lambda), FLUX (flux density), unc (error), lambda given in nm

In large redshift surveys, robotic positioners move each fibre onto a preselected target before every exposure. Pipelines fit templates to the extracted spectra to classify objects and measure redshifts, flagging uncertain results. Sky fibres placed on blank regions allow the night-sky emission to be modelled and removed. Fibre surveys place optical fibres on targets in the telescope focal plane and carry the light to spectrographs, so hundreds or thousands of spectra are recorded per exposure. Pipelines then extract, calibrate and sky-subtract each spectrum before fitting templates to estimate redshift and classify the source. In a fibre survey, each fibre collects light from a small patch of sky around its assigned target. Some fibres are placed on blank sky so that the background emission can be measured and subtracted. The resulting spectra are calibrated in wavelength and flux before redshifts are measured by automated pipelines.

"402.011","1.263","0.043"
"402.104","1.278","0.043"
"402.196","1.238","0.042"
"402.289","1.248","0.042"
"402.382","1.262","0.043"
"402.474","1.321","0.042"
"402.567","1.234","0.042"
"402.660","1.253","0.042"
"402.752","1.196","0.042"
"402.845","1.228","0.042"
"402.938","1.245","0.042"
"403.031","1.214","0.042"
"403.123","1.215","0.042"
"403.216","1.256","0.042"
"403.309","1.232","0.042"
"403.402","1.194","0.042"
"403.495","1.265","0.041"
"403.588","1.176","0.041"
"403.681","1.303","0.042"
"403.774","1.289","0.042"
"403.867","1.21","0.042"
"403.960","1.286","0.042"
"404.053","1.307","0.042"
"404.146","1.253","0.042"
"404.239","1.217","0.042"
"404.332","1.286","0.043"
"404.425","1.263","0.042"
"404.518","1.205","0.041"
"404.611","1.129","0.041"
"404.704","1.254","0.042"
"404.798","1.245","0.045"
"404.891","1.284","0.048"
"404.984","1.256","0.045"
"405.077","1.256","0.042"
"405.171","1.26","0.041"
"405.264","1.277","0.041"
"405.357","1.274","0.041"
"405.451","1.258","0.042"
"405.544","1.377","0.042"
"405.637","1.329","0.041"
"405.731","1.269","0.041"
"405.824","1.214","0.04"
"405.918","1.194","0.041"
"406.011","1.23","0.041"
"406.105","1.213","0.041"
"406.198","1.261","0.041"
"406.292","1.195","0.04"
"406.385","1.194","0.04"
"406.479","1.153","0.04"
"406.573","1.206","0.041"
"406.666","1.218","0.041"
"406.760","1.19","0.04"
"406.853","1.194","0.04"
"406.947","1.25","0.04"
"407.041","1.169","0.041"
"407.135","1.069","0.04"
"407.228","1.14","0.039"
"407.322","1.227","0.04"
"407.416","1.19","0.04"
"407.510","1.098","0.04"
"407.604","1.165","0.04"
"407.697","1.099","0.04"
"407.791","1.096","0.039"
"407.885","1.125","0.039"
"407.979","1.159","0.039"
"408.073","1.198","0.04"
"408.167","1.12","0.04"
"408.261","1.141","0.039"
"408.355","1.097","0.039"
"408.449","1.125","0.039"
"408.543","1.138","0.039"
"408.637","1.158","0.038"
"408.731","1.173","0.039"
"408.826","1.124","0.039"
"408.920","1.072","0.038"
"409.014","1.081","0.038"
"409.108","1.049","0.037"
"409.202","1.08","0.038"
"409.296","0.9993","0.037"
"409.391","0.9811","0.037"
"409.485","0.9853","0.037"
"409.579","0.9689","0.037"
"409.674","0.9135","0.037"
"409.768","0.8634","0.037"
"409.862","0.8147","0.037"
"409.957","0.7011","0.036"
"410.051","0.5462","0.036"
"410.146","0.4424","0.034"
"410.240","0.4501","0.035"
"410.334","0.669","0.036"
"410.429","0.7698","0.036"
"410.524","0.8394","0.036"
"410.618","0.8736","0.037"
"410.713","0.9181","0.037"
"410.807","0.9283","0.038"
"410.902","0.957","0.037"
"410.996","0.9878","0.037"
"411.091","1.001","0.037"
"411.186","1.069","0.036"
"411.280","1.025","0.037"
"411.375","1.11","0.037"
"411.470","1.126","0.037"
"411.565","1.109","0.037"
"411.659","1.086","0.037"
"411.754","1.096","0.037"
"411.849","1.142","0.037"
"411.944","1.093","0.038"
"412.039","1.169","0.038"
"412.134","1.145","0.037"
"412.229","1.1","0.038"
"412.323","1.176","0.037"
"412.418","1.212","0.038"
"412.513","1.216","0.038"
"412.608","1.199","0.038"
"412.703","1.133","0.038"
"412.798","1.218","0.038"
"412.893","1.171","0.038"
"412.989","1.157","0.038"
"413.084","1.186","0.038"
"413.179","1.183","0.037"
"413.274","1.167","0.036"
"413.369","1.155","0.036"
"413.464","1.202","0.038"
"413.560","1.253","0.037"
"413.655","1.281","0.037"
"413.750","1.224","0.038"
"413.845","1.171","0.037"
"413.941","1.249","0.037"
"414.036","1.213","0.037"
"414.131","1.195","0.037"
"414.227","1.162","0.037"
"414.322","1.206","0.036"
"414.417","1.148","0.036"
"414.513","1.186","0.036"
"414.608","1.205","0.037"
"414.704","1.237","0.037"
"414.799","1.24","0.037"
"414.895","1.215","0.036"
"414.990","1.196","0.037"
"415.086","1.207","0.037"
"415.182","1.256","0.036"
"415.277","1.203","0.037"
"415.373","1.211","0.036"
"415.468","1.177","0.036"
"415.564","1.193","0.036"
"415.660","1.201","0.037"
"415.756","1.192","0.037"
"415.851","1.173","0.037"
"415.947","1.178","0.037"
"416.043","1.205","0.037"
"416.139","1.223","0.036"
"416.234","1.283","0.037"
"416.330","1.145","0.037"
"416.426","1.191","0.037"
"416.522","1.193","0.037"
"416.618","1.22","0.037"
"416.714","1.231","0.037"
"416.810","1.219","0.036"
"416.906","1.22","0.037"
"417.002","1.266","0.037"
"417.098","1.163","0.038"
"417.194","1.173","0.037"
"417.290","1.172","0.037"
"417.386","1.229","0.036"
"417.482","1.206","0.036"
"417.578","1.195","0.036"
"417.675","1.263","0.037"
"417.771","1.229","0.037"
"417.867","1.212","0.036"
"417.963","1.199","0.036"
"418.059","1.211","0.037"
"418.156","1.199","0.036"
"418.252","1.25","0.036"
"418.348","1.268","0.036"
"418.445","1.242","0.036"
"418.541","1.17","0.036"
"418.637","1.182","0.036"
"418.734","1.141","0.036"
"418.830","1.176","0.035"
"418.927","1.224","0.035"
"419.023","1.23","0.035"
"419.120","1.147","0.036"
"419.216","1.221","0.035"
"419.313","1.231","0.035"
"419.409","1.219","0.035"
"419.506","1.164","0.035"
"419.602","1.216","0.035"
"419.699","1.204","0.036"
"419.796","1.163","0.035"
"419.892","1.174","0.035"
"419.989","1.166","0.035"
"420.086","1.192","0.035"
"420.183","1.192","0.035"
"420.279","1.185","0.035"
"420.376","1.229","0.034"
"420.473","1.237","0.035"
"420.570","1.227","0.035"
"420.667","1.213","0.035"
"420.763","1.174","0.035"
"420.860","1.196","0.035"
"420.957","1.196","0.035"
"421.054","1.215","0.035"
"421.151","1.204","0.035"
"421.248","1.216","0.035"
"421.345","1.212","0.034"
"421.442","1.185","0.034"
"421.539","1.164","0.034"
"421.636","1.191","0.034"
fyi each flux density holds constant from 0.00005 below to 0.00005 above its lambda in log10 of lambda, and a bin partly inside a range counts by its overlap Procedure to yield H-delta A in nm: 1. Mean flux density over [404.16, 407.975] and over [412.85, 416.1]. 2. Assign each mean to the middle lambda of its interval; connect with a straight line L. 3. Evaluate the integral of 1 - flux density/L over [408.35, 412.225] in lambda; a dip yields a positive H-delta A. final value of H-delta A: 0.75 nm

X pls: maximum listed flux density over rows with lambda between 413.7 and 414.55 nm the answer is 1.249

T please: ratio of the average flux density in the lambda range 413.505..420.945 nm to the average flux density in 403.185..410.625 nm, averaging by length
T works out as 1.07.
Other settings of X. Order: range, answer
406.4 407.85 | 1.25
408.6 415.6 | 1.281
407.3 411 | 1.227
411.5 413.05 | 1.218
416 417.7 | 1.283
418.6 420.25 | 1.231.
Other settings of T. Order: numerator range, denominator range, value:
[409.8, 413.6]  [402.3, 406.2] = 0.82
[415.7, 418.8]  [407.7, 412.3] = 1.21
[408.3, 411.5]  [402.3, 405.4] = 0.76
